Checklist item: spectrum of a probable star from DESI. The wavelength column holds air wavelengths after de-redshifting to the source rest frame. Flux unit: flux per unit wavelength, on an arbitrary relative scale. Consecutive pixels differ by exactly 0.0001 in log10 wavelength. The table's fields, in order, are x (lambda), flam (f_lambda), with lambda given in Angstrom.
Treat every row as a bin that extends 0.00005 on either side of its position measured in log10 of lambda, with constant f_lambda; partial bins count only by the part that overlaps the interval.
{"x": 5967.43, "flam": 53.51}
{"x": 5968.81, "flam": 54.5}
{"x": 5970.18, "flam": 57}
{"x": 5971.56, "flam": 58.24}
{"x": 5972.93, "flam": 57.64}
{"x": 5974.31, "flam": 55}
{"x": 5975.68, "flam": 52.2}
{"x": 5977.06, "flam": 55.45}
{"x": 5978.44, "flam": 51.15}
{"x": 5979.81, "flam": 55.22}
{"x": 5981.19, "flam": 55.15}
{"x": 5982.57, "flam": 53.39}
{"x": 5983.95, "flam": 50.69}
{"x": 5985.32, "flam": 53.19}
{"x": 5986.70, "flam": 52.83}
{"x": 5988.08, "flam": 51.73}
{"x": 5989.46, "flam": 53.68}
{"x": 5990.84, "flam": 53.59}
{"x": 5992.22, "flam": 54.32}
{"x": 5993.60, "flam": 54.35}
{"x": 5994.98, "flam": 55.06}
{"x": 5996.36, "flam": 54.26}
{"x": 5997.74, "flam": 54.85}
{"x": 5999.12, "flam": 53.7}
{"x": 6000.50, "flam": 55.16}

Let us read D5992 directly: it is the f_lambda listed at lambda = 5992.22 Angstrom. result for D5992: 54.32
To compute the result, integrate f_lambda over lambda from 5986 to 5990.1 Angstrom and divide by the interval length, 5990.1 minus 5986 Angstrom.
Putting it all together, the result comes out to 52.7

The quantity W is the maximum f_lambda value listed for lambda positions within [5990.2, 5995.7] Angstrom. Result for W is 55.06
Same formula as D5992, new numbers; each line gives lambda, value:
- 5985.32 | 53.19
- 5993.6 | 54.35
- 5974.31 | 55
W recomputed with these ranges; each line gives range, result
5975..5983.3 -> 55.45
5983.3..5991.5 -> 53.68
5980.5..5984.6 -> 55.15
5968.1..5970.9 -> 57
